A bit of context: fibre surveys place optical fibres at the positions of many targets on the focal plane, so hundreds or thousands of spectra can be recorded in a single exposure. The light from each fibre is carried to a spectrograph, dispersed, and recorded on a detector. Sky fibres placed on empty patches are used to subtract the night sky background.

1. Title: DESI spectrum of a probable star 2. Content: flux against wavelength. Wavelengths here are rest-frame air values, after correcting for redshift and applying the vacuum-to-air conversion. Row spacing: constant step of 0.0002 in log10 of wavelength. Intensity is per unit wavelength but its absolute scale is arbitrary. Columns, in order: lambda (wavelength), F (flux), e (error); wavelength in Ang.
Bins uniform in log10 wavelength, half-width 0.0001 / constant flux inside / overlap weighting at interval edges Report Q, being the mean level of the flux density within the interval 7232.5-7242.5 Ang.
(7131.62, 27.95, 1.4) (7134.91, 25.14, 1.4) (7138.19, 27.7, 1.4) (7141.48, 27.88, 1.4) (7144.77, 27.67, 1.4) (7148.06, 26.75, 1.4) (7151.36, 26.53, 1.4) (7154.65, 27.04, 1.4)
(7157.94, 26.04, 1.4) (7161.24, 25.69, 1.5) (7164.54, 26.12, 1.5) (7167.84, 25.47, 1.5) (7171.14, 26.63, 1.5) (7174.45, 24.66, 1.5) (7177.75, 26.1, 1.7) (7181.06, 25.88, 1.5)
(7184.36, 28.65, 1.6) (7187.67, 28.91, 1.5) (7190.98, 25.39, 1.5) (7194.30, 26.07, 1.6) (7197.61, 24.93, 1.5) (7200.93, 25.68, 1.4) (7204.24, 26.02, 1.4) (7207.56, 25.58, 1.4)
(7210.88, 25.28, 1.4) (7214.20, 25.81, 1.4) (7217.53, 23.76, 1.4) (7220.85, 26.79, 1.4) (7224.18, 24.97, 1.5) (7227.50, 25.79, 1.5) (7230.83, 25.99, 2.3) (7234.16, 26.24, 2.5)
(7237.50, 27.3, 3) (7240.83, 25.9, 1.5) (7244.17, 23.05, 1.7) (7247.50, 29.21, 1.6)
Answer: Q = 26.5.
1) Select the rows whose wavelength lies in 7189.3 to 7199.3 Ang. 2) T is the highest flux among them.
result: 26.07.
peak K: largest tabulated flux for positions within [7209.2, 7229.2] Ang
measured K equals 26.79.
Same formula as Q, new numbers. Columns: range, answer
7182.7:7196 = 27.3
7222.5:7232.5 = 25.6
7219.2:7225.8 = 25.9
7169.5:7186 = 26.4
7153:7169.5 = 26.1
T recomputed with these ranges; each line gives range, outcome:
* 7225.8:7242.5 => 27.3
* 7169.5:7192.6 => 28.91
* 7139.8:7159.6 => 27.88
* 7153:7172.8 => 27.04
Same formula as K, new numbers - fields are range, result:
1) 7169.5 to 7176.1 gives 26.63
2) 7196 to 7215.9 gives 26.02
